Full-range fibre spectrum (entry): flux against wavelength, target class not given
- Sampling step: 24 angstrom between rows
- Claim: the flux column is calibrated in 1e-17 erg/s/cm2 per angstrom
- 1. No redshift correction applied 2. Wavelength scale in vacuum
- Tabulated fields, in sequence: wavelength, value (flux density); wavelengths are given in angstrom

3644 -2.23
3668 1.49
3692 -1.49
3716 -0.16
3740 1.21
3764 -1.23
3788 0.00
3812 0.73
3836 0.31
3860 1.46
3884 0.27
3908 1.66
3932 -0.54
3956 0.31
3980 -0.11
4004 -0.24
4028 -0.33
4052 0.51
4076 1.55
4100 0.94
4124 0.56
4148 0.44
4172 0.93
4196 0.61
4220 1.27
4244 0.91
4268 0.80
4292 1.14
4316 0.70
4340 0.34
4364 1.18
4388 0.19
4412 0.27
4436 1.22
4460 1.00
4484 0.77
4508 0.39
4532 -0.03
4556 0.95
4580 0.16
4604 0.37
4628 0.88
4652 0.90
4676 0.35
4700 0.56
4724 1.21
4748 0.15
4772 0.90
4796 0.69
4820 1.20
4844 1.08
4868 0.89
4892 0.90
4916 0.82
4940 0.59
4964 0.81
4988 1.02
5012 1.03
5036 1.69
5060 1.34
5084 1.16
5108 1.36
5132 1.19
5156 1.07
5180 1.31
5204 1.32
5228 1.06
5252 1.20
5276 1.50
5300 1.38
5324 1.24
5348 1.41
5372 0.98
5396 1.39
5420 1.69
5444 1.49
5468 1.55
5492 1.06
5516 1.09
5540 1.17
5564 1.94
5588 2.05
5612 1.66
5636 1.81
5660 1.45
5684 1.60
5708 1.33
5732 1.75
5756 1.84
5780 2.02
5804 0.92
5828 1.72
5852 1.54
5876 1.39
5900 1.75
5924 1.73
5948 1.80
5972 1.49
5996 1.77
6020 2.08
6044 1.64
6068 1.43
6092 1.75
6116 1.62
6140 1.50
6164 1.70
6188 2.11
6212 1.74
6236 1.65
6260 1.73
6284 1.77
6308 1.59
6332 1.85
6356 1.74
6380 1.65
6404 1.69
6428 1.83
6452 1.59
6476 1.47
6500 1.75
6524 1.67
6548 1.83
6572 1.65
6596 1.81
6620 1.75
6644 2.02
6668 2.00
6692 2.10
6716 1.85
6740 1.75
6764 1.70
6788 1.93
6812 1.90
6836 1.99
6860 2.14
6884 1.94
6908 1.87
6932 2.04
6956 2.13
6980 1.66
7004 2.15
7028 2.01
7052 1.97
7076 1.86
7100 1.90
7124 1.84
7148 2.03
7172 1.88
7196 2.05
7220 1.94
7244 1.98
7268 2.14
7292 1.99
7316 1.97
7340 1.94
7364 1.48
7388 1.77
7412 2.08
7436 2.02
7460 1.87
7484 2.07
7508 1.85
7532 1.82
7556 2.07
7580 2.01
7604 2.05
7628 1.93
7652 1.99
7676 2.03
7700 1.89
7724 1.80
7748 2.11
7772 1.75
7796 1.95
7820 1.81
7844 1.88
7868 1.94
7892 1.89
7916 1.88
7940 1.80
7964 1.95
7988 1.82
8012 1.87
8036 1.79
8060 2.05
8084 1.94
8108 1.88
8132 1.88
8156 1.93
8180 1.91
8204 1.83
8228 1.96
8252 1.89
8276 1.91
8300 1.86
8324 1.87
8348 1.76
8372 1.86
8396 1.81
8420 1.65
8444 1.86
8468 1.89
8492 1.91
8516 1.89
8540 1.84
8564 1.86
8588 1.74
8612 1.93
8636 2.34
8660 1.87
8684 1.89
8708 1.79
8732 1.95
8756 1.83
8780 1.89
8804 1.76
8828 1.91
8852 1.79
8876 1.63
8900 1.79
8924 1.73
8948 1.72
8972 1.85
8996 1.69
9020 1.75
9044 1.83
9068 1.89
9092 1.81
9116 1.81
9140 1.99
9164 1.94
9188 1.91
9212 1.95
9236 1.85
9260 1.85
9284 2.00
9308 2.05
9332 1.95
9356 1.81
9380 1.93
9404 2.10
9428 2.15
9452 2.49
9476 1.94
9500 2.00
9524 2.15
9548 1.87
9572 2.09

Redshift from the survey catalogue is 0.249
